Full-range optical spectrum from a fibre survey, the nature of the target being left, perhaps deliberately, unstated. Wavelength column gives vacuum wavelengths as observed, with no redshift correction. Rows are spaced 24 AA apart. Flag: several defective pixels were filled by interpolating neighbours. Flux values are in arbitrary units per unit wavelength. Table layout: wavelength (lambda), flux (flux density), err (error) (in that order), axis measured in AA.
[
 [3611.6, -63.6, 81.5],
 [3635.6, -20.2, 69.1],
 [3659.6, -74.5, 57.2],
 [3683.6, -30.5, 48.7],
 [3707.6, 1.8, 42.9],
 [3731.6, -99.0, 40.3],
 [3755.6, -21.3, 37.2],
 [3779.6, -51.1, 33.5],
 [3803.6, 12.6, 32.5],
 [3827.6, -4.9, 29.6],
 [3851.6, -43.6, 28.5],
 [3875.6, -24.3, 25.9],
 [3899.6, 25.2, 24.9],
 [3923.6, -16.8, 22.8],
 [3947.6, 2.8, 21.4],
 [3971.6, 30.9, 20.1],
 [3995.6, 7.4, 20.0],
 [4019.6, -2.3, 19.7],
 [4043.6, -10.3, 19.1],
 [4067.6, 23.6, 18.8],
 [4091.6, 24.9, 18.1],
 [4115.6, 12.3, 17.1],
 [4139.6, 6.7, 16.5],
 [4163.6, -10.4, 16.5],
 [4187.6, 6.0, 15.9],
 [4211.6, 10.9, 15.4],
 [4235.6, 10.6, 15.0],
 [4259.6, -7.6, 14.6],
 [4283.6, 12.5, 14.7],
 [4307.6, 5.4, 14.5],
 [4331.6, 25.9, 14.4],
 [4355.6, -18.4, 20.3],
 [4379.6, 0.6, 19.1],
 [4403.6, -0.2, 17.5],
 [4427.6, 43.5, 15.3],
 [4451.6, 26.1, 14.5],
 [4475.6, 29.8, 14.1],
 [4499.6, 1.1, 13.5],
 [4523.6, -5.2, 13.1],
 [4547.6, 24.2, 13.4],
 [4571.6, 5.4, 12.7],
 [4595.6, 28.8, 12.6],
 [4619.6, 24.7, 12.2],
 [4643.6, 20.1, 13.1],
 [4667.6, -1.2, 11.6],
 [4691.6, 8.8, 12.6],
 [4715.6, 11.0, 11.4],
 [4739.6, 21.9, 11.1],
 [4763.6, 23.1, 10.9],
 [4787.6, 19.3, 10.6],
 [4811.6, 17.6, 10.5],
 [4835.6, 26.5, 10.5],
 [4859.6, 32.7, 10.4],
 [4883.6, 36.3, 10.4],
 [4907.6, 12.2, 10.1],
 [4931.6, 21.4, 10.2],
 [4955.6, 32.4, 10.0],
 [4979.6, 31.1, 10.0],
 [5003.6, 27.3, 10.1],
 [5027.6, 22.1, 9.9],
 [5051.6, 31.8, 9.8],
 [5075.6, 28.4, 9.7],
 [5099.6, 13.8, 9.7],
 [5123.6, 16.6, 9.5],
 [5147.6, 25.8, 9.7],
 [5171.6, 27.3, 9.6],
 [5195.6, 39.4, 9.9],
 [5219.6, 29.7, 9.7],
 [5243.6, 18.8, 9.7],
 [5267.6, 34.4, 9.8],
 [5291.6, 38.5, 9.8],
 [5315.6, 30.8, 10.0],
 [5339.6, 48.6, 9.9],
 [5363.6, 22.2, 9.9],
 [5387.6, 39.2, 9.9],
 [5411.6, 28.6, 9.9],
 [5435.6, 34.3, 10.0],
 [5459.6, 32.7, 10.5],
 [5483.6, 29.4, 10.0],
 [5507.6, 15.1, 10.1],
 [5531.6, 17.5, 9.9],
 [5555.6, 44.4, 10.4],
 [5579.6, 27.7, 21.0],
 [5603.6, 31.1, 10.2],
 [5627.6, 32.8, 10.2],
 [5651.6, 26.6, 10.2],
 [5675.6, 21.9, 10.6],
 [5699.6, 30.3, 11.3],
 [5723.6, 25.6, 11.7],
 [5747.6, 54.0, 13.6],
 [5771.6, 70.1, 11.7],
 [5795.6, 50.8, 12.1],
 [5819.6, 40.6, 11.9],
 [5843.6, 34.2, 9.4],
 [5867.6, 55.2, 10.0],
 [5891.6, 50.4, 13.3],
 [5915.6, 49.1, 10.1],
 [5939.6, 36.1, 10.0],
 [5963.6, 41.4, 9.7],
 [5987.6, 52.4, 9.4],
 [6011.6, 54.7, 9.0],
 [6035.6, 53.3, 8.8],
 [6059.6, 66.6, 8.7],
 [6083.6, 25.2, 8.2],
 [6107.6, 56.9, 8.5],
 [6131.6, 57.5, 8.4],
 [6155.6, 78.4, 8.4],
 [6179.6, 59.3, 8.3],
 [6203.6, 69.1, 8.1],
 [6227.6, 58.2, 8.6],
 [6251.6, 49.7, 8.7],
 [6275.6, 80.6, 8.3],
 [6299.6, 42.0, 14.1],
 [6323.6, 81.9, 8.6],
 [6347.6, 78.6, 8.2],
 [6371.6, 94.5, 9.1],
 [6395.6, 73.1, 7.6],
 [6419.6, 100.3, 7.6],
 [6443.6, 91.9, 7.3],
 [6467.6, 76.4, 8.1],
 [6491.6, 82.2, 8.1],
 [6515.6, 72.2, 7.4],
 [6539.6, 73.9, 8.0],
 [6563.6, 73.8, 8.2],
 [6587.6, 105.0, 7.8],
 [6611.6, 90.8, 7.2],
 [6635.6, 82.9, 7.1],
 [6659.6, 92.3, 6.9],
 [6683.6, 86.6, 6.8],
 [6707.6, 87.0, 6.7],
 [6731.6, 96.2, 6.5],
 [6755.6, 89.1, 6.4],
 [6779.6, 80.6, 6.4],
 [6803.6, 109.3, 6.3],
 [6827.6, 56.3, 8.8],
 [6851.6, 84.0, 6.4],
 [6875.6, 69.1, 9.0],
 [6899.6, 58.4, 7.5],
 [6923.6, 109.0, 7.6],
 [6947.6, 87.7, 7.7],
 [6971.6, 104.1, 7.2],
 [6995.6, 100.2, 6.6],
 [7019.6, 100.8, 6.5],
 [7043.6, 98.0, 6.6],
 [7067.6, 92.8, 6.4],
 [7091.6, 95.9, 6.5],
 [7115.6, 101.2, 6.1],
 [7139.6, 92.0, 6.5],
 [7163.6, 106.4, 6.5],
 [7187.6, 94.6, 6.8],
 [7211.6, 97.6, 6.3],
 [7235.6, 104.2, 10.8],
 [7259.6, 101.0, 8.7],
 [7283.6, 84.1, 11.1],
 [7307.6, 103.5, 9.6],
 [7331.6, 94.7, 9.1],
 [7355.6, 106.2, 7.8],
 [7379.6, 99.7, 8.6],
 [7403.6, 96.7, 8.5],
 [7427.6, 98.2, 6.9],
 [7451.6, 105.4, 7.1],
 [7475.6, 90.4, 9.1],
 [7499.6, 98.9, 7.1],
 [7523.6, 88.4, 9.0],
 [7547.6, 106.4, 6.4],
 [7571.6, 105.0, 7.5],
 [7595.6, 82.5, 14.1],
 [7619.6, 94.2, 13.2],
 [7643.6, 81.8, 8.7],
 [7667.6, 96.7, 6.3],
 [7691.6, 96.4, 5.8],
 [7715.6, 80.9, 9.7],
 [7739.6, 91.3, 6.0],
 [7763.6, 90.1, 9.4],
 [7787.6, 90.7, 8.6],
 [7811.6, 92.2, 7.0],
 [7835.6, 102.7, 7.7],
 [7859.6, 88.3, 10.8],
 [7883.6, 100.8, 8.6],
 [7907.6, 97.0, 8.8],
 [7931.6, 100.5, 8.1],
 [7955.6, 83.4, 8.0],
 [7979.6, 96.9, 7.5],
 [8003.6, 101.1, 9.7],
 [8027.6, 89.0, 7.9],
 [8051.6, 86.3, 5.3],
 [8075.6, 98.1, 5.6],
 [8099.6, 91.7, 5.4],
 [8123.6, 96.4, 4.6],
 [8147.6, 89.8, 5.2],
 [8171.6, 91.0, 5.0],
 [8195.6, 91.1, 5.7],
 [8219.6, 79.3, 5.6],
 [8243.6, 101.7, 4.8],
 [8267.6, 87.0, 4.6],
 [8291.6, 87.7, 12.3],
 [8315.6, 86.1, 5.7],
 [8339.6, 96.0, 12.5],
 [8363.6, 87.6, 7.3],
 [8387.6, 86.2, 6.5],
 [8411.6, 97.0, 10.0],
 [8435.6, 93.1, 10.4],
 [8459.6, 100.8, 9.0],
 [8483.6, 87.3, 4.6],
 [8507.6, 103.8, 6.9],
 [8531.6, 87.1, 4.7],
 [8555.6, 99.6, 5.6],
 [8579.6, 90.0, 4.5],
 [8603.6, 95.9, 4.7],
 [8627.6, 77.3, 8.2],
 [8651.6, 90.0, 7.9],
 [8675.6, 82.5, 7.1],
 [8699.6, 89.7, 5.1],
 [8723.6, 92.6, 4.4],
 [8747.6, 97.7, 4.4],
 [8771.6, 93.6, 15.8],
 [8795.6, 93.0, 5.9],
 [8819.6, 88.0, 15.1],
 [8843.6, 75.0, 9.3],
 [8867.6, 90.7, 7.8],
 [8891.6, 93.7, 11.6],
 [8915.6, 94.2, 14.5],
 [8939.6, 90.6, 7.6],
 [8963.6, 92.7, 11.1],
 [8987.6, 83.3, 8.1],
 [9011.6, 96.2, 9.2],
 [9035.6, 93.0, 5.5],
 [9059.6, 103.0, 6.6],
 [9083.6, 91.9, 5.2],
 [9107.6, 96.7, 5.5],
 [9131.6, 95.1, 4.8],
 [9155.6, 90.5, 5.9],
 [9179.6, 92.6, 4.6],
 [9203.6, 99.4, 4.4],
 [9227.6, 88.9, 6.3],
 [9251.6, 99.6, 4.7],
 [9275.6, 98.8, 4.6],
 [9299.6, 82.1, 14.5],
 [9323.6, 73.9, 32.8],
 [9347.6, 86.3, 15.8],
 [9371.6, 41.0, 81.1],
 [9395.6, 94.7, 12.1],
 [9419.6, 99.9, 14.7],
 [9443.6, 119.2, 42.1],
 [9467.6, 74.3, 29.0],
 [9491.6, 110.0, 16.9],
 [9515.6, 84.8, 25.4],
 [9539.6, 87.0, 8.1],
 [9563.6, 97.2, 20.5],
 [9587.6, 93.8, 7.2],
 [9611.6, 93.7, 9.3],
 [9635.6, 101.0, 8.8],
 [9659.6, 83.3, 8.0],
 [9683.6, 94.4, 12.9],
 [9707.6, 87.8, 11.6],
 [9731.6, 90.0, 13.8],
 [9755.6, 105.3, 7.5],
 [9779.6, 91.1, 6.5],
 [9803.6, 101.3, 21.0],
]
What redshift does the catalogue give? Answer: 0.59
